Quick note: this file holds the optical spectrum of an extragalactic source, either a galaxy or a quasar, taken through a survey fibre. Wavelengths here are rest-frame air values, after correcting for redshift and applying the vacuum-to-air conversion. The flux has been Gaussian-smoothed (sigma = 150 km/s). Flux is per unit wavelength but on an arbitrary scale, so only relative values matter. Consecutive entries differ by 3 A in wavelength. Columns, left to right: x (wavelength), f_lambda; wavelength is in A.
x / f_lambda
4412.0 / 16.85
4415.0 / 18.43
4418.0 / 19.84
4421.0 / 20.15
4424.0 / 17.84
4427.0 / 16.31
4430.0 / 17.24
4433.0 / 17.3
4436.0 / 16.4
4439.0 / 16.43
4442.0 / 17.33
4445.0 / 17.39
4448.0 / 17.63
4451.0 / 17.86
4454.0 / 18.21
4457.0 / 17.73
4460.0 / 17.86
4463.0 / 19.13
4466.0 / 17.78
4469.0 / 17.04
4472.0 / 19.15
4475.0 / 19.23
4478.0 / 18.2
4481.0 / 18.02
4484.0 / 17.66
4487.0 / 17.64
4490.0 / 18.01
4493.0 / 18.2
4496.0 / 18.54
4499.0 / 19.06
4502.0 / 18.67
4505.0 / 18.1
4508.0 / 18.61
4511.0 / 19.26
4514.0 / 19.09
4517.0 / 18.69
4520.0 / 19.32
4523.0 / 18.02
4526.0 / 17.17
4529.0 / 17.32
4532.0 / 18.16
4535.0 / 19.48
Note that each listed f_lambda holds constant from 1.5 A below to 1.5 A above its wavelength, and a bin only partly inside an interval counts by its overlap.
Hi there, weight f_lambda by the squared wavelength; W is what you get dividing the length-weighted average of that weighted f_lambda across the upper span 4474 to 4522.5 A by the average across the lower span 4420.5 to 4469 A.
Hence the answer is 1.08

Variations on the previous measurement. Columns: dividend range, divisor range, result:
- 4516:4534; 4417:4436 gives 1.06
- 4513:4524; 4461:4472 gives 1.06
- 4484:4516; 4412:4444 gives 1.08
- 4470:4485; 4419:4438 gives 1.07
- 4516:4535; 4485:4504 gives 1.01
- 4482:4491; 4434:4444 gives 1.08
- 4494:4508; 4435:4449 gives 1.12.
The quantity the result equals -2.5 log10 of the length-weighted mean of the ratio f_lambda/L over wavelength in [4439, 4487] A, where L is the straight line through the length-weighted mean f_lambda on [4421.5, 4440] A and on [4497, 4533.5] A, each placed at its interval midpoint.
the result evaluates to -0.020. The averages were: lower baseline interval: 17.1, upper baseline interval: 18.5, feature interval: 18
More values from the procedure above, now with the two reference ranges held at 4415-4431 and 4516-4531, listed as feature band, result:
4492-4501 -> -0.03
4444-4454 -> 0.03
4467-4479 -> -0.01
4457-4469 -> 0.01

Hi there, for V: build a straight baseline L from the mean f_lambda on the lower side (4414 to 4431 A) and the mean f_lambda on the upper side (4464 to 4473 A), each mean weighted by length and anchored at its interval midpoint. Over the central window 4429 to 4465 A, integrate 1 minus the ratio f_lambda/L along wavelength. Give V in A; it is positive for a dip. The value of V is 1.2 A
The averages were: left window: 18.3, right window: 18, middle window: 17.5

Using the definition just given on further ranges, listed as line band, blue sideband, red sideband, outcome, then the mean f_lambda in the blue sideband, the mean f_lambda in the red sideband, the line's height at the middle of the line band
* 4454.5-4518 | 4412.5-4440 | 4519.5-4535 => -1.5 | 17.8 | 18.1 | 17.9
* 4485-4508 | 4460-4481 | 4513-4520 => 0.5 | 18.4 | 19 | 18.7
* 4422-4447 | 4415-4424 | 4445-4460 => 2.1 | 19.4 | 17.8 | 18.7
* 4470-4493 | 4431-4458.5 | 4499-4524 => -0.1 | 17.4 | 18.8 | 18.1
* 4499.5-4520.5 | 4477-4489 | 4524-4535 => -1.1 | 17.9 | 17.8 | 17.9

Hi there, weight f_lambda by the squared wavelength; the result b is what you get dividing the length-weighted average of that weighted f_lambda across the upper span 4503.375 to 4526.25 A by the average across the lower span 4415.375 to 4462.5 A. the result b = 1.08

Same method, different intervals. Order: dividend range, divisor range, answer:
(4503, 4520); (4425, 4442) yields 1.16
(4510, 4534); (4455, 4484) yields 1.03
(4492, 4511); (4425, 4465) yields 1.09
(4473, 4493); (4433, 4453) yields 1.07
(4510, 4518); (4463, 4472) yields 1.08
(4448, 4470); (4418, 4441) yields 1.04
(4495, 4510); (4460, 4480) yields 1.03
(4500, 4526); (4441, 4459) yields 1.08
